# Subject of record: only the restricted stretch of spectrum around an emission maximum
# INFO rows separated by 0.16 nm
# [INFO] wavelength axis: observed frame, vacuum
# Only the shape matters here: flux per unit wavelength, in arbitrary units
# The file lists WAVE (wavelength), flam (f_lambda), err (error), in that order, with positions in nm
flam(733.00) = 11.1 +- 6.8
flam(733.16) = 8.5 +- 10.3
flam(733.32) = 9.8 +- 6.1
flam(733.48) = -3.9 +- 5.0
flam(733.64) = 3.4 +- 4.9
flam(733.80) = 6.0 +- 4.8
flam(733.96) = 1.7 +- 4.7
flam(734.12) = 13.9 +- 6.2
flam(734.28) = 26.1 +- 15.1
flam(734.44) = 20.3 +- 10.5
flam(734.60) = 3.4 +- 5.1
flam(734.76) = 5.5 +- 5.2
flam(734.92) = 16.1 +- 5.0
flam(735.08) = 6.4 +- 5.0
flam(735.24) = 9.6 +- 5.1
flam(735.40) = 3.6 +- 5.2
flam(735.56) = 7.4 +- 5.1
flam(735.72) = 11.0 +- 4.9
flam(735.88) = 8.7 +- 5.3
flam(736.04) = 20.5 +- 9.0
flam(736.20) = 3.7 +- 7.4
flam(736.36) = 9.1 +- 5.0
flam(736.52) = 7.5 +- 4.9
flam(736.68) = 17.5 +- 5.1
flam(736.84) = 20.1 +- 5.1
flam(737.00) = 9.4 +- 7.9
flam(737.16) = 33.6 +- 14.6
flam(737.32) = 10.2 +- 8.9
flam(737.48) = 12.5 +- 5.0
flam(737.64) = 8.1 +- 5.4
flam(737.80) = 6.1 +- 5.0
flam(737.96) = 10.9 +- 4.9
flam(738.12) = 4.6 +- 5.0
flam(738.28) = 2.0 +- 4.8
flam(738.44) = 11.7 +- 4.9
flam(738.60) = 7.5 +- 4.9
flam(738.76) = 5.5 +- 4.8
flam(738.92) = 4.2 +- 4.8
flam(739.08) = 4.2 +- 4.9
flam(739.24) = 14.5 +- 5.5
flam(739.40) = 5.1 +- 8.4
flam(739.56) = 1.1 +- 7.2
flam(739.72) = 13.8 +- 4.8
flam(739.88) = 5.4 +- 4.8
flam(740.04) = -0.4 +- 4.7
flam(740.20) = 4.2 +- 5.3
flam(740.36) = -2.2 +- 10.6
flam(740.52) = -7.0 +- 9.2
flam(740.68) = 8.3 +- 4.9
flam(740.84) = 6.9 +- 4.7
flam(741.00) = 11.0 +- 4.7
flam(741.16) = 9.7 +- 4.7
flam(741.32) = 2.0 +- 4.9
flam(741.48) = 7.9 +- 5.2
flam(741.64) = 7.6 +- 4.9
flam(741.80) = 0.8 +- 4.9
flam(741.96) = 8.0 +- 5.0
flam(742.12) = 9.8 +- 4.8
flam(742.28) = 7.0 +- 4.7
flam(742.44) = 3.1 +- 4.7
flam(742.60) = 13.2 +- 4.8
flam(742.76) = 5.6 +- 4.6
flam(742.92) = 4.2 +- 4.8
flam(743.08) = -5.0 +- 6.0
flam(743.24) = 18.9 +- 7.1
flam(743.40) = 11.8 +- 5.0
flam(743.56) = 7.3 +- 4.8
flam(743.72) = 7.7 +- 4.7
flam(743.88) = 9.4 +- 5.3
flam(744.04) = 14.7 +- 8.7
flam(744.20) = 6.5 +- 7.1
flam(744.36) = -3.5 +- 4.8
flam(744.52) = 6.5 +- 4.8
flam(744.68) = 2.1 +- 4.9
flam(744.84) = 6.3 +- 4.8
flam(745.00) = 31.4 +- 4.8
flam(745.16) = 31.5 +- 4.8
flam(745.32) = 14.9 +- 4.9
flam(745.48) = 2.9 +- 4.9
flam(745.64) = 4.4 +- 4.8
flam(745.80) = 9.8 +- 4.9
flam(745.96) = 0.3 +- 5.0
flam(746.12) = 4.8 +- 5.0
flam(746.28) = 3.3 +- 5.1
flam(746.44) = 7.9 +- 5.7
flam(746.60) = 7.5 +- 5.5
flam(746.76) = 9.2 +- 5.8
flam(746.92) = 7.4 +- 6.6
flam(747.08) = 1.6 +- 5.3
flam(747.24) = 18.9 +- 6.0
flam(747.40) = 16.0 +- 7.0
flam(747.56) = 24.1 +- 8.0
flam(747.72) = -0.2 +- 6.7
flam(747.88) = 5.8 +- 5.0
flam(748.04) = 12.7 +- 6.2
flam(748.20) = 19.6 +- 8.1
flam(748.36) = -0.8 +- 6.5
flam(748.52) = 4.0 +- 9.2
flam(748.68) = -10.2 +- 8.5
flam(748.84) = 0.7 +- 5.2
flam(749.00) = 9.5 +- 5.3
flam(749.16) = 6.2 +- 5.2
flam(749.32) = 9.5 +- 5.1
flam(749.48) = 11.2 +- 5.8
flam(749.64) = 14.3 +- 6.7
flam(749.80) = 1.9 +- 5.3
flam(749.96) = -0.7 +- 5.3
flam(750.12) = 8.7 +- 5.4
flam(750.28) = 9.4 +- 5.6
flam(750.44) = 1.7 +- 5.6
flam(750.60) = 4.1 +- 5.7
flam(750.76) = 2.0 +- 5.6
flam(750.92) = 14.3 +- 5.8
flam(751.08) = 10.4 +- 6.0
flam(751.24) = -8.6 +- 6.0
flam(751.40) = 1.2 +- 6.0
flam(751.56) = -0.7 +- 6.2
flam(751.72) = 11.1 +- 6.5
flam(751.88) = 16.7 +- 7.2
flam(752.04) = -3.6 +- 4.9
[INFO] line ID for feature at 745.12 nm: H-alpha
